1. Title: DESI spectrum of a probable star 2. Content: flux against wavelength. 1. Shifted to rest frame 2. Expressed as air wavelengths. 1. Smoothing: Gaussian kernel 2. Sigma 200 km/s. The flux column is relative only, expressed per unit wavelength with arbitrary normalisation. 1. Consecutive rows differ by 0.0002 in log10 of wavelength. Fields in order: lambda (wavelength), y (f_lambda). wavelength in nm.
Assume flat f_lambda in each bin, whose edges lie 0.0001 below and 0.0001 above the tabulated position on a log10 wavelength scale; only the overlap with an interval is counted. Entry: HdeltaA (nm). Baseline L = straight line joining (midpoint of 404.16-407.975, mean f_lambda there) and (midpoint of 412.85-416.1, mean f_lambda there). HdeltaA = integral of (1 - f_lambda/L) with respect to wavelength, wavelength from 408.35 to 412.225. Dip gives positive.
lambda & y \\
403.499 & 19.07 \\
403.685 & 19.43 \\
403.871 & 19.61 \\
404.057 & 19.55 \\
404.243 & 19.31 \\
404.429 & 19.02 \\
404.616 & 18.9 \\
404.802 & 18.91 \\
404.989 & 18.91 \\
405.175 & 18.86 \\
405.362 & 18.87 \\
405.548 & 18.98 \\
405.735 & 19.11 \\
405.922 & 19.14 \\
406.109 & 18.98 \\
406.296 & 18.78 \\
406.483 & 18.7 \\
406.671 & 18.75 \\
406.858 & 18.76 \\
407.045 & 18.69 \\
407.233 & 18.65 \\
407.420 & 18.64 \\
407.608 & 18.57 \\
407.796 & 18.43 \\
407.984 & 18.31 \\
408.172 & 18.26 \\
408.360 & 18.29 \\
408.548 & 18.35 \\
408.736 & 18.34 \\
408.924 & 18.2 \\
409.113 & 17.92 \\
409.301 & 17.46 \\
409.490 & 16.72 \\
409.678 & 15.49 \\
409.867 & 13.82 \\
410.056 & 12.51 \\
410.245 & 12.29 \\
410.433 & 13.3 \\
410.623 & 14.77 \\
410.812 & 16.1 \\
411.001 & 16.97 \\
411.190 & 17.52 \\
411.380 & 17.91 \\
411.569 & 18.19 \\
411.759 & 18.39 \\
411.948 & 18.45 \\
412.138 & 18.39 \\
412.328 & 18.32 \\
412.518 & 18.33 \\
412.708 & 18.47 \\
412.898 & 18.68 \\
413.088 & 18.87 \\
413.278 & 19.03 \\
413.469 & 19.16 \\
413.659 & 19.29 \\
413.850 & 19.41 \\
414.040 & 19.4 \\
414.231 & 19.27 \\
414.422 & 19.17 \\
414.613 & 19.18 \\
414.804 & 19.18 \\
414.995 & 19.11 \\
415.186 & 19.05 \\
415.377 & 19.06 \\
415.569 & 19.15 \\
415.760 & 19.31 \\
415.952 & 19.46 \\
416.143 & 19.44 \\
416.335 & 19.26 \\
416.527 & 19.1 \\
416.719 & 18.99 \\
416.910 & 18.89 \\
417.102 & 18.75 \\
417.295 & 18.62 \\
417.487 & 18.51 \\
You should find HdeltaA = 0.49 nm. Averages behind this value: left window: 18.8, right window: 19.2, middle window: 16.6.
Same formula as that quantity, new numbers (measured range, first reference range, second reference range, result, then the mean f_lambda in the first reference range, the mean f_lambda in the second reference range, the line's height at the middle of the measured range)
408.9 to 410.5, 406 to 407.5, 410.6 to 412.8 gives 0.26 nm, 18.8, 17.7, 18.2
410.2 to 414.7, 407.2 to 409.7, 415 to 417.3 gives 0.16 nm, 18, 19.1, 18.6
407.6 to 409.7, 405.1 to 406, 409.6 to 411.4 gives -0.19 nm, 19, 14.9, 16.5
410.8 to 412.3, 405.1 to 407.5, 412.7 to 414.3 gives 0.09 nm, 18.8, 19.1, 19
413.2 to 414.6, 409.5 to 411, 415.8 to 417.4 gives -0.18 nm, 14.4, 19.1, 17.1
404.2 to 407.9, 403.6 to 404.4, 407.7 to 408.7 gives 0.01 nm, 19.4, 18.3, 18.9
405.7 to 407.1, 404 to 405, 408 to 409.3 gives -0.01 nm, 19.1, 18.2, 18.7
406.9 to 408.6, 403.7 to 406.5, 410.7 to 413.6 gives 0.02 nm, 19.1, 18.2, 18.7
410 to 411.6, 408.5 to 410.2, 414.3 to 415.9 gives 0.15 nm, 16.4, 19.2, 17.1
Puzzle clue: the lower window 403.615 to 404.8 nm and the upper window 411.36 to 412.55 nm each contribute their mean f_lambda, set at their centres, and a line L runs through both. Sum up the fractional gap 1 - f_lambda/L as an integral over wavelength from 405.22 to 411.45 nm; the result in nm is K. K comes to 0.44 nm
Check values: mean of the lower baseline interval 19.3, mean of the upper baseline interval 18.3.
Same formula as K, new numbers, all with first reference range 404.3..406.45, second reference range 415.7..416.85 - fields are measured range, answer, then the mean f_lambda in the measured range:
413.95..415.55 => 0.003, 19.2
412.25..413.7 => 0.031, 18.8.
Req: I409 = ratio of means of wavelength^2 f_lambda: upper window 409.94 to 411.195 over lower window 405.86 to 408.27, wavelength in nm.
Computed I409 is 0.8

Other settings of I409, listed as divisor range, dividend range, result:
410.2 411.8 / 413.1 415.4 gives 1.20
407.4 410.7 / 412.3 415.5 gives 1.17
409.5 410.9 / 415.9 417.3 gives 1.39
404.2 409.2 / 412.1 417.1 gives 1.06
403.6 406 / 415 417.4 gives 1.06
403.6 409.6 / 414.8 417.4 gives 1.07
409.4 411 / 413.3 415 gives 1.35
